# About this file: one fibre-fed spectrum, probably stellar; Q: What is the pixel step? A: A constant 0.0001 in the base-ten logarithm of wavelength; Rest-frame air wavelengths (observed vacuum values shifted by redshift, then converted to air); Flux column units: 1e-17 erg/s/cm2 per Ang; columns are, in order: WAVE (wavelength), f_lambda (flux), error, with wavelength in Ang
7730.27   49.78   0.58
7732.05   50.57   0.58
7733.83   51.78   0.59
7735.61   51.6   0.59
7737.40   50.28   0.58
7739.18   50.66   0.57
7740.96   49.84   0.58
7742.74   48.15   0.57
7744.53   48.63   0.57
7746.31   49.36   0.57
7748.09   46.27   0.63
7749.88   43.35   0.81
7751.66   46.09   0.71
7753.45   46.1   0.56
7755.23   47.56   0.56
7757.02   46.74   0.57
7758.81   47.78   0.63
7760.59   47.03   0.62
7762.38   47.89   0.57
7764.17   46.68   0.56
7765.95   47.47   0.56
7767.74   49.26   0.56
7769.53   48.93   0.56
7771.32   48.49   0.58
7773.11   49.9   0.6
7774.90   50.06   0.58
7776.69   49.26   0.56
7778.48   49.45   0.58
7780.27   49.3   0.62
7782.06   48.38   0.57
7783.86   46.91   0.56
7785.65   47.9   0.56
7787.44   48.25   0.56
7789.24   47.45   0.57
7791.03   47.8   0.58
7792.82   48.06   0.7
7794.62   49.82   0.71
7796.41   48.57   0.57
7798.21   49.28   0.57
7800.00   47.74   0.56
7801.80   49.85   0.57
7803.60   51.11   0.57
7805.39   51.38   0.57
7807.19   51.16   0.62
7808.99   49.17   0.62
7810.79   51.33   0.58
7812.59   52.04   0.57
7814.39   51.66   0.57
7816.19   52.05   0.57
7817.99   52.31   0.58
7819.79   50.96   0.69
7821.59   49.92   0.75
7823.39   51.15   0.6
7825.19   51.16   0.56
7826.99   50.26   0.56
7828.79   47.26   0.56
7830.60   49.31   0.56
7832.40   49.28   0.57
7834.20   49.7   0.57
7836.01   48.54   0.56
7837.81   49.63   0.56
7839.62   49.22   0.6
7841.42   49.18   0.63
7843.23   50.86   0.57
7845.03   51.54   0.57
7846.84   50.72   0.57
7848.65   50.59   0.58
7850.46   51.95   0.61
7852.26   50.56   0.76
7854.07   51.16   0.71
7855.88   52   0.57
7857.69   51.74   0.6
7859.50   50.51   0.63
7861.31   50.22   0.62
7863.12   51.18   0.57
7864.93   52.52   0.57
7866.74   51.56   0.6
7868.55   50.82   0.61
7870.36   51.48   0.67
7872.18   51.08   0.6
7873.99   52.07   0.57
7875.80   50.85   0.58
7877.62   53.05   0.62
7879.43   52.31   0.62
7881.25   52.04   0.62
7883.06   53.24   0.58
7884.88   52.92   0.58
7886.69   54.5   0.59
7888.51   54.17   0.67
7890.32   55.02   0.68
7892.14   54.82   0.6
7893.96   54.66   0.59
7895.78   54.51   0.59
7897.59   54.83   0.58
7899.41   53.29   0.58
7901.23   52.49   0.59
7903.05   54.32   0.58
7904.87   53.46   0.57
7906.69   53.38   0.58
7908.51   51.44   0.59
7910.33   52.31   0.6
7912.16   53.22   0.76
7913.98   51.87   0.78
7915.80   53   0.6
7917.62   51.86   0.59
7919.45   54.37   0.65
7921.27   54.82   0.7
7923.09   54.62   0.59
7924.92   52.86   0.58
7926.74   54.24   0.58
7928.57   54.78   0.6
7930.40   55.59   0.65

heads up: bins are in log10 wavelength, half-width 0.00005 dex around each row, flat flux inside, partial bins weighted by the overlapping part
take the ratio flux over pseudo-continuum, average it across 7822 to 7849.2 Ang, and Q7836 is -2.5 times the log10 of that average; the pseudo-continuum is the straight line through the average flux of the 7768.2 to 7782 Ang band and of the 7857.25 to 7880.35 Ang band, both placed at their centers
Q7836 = 0.018 mag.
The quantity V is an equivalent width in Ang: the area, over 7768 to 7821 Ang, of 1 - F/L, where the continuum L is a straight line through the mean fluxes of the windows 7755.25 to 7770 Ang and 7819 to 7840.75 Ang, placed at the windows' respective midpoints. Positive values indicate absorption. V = -1.1 Ang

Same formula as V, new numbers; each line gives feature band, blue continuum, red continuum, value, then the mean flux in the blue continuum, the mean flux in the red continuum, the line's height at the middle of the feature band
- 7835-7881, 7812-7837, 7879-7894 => 1.0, 50.4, 53.7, 52.2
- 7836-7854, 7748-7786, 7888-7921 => 0.2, 47.8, 53.5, 51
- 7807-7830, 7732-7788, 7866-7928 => -0.2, 48.4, 53.1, 50.4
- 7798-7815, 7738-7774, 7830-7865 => -0.4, 47.8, 50.5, 49.3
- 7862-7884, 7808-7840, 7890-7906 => 0.4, 50.3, 54.1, 52.8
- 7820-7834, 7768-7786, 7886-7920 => 0.3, 48.9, 53.5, 50.7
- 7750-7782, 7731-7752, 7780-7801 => 0.4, 49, 48.3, 48.6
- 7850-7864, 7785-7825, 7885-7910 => 0.3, 50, 53.9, 52.2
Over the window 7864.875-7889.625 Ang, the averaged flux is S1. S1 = 52.4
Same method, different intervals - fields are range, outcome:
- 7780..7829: 49.8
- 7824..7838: 49.4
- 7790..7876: 50.5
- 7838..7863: 50.8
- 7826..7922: 51.9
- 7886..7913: 53.7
